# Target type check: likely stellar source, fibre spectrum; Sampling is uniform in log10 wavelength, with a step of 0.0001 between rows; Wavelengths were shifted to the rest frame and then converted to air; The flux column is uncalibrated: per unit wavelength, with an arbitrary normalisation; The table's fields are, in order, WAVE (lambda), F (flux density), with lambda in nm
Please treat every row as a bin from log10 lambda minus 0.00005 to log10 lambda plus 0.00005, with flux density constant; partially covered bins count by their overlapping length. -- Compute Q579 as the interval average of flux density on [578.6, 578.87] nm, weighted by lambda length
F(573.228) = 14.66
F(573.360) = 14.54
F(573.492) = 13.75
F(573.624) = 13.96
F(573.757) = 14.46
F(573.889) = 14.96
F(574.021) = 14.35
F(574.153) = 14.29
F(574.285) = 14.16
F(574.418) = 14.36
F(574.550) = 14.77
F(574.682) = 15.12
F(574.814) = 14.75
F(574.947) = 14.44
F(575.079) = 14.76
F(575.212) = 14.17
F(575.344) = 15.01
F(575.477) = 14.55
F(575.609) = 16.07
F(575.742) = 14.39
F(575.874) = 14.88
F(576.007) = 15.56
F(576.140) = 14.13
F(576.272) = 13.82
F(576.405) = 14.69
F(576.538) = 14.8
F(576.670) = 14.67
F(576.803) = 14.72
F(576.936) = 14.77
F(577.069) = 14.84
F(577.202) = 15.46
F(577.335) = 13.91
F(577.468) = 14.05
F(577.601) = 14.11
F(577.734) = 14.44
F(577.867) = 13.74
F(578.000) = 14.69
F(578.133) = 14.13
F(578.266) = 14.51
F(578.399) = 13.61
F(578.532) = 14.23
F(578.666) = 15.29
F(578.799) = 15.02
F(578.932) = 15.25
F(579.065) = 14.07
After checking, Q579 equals 15.2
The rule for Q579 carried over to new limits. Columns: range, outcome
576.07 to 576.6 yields 14.4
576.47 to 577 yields 14.7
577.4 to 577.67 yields 14.1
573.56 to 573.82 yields 14.2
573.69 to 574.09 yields 14.6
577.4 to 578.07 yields 14.2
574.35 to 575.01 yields 14.7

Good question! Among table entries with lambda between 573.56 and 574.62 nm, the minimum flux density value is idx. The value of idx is 13.96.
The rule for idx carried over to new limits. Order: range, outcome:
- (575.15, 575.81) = 14.17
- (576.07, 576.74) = 13.82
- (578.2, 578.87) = 13.61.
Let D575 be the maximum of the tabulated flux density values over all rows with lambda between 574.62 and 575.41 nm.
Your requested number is 15.12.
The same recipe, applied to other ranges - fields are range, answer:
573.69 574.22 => 14.96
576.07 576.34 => 14.13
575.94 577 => 15.56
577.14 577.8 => 15.46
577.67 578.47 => 14.69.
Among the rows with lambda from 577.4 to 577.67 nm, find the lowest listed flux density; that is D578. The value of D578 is 14.05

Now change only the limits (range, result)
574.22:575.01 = 14.16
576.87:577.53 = 13.91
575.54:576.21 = 14.13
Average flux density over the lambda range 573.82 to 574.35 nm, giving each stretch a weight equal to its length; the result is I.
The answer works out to 14.5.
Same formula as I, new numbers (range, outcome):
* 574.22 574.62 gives 14.4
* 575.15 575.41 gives 14.6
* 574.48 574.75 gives 15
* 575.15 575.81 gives 14.9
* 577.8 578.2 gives 14.2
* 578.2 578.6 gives 14.1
